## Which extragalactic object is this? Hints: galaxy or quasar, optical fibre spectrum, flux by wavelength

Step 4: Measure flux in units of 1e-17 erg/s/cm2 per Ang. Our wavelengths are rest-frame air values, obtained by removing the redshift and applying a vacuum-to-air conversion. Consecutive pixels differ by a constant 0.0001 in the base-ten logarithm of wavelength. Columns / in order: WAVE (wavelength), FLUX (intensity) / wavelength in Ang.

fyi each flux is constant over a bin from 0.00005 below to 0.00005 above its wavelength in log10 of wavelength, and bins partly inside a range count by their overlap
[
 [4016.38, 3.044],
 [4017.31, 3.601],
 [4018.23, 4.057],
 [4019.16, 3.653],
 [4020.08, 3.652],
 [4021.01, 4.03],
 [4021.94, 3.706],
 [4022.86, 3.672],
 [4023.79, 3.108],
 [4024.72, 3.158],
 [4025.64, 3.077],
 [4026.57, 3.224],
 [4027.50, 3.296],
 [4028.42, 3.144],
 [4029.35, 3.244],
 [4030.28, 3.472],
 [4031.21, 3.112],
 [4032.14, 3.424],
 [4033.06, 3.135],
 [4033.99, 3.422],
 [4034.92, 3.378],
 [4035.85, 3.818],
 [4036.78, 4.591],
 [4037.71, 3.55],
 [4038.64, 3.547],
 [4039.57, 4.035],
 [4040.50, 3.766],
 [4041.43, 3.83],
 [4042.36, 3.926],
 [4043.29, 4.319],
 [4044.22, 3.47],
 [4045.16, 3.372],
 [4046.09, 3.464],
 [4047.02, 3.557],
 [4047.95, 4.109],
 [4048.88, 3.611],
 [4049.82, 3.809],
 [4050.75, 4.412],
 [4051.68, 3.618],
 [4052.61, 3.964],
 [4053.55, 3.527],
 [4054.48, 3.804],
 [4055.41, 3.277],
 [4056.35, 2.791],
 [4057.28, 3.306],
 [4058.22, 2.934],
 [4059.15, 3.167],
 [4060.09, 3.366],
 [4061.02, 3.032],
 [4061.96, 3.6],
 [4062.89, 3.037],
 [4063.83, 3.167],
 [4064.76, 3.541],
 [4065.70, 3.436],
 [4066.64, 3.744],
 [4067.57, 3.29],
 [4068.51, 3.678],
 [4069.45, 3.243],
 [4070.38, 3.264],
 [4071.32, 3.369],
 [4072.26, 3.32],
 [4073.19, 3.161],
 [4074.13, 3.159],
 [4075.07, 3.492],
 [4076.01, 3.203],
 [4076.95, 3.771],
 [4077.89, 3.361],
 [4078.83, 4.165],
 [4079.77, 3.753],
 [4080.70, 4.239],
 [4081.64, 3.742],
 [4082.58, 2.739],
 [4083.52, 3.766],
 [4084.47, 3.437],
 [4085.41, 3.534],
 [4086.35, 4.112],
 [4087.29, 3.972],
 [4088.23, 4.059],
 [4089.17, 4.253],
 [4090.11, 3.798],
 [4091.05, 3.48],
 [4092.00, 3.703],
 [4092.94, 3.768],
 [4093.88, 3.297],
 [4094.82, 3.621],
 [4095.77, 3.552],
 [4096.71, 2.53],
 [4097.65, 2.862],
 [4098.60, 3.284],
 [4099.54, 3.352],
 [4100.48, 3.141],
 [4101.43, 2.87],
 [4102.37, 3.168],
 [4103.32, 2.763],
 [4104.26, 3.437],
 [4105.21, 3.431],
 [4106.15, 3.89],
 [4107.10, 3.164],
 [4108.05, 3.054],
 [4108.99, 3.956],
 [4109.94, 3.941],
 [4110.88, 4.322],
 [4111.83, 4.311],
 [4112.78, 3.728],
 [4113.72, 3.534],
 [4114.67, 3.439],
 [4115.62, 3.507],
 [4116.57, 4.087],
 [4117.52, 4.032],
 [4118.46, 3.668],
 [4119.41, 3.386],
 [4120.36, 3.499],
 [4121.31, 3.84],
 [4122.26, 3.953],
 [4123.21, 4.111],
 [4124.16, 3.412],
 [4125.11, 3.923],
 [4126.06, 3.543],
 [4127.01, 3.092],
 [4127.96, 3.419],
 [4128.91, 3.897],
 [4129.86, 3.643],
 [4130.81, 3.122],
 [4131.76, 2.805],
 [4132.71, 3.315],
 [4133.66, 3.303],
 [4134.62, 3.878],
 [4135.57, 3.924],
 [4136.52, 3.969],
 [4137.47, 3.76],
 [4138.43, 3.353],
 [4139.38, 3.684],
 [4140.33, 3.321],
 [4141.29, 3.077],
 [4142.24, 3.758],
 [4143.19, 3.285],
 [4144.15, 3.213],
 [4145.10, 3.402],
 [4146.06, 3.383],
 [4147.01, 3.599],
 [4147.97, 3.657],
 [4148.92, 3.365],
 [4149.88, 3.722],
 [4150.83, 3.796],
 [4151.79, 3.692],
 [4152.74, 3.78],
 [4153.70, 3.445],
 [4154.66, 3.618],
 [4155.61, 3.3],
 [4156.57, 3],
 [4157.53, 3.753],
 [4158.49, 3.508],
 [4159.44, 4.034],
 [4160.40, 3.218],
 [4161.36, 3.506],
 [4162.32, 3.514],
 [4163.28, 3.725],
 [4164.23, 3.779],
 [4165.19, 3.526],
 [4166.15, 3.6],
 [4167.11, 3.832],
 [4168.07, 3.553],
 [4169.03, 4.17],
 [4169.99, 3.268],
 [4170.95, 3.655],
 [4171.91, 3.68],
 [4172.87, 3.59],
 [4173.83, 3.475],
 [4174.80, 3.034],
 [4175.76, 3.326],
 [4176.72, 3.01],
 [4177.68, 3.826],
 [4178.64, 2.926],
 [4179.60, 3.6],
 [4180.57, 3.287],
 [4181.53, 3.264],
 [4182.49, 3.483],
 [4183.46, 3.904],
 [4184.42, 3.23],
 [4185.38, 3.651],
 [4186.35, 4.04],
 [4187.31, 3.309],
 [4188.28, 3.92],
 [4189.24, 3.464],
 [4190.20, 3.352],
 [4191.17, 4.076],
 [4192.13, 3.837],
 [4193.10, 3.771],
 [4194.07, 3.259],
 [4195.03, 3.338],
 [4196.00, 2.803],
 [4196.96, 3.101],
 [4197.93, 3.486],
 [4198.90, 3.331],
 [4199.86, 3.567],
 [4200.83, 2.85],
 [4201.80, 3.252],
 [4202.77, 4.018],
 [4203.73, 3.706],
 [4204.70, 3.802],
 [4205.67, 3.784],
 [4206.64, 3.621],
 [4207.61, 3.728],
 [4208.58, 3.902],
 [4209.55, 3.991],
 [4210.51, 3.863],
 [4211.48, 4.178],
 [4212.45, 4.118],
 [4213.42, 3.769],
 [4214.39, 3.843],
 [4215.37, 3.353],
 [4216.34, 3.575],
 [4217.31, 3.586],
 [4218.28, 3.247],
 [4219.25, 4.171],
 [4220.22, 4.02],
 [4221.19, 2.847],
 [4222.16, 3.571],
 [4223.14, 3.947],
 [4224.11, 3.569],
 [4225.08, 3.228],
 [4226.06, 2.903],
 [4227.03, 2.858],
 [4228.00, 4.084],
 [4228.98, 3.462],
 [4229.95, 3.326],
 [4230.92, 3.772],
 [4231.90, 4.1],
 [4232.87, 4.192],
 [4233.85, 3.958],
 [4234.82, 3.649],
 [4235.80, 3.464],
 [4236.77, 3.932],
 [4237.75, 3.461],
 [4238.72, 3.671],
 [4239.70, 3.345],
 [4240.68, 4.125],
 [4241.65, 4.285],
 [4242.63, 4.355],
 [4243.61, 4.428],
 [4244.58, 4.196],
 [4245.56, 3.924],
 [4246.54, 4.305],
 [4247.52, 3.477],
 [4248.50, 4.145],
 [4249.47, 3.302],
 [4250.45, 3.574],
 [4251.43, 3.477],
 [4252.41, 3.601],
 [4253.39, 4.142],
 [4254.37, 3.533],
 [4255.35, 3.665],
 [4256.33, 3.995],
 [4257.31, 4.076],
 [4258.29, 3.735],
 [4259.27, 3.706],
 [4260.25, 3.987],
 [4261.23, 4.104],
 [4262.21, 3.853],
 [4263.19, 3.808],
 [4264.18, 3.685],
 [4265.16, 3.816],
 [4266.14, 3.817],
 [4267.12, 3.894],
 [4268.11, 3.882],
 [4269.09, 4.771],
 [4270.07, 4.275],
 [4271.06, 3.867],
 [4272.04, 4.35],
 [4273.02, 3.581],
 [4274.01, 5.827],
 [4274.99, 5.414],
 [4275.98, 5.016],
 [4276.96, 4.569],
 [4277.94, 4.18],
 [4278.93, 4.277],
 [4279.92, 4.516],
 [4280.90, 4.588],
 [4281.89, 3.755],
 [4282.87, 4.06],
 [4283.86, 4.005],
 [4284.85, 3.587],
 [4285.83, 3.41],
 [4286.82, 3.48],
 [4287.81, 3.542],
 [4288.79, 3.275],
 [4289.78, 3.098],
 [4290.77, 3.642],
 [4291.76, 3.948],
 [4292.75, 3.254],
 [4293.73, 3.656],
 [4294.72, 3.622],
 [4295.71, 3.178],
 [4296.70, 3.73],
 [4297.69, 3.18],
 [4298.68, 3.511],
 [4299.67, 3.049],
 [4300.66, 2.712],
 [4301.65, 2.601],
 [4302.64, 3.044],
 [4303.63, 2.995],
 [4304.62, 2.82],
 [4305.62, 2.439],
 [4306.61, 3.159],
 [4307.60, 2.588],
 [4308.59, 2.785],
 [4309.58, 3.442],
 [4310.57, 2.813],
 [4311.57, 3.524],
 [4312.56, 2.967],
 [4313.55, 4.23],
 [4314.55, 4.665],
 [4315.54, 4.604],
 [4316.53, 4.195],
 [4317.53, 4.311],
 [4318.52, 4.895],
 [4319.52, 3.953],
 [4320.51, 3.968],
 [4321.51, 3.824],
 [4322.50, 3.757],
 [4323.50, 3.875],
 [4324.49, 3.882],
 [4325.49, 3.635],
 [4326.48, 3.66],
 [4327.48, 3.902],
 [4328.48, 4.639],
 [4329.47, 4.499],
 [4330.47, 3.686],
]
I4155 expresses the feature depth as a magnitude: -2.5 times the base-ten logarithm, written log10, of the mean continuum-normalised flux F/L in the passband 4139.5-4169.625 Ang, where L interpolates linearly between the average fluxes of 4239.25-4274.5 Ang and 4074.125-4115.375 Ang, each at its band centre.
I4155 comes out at 0.05 mag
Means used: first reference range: 3.55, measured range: 3.55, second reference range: 3.97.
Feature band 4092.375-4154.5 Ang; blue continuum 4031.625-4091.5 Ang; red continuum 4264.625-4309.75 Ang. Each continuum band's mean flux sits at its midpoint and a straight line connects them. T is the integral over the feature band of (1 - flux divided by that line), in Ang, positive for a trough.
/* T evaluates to 1.5 Ang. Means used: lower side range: 3.58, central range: 3.52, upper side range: 3.7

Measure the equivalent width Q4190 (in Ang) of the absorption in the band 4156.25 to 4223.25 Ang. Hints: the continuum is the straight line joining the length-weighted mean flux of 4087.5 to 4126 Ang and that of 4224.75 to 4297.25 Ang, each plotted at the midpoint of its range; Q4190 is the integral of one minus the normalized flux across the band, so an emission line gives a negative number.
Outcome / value 2.9 Ang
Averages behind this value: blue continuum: 3.58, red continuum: 3.88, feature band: 3.58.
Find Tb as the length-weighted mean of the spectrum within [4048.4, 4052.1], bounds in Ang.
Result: 3.87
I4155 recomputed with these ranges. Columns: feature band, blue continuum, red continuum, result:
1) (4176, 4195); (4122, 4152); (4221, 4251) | 0.03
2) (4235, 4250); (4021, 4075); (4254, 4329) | -0.05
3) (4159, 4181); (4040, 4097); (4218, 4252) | 0.04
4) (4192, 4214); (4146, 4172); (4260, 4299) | 0.04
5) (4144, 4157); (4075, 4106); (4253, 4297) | 0.04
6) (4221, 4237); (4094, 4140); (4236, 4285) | 0.10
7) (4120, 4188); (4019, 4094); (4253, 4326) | 0.03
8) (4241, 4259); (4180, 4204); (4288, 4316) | -0.15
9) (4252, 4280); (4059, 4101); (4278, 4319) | -0.17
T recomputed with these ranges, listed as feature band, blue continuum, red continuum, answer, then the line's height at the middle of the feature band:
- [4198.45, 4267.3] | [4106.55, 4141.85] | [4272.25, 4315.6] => -2.07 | 3.63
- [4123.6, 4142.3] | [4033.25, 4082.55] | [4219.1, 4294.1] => 0.87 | 3.68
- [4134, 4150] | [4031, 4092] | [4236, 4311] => 0.43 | 3.64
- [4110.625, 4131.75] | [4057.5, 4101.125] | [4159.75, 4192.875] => -1.06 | 3.5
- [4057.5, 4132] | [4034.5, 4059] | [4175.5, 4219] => 2.62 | 3.64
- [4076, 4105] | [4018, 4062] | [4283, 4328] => 0.27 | 3.54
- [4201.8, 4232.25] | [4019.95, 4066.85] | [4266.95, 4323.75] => 0.15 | 3.69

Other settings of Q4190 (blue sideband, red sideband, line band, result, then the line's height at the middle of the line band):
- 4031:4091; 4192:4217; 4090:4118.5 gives 0.68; 3.59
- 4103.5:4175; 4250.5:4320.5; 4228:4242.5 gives -0.34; 3.71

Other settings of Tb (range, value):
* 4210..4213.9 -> 3.99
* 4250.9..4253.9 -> 3.73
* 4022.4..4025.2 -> 3.31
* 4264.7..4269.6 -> 4.04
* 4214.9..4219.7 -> 3.59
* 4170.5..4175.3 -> 3.48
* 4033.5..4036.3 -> 3.53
